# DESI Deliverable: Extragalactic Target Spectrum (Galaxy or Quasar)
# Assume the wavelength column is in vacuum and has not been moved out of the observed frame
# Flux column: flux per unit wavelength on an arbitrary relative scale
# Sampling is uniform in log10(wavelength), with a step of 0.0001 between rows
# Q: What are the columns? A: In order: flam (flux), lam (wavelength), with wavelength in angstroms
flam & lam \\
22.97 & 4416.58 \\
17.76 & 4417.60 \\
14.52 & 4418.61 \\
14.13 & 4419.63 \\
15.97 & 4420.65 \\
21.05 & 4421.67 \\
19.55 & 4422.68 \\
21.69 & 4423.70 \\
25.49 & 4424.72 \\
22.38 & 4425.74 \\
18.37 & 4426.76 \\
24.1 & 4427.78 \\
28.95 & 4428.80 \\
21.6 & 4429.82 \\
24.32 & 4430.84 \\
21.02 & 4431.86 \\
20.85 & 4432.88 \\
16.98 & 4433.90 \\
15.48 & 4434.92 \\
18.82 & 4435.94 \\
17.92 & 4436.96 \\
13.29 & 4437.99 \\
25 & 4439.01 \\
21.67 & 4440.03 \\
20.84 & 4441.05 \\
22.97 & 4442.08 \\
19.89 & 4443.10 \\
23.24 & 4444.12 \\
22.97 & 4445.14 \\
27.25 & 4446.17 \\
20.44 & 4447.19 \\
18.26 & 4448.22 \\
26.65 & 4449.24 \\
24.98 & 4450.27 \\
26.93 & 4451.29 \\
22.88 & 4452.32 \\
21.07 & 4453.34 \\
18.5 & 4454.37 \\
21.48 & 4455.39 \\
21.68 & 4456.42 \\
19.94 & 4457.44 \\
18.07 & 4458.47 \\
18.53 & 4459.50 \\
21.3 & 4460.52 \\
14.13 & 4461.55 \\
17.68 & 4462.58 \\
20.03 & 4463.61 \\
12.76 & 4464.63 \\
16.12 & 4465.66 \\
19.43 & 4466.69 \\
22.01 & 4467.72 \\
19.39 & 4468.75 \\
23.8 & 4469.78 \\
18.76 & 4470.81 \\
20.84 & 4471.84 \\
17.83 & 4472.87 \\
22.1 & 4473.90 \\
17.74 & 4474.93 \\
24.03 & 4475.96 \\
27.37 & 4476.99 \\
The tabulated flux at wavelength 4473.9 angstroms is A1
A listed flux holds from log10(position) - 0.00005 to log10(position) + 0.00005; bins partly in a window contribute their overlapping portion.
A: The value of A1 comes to 22.1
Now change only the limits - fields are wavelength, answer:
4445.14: 22.97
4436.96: 17.92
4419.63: 14.13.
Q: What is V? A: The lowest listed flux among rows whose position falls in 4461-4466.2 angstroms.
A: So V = 12.76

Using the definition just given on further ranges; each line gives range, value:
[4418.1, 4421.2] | 14.13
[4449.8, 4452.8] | 22.88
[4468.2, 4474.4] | 17.83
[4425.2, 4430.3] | 18.37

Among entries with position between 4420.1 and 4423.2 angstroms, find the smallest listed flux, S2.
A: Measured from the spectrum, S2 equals 15.97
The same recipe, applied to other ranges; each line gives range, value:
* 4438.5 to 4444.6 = 19.89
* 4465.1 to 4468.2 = 16.12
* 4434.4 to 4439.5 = 13.29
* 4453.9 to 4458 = 18.5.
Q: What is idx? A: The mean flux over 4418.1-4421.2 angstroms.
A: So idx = 15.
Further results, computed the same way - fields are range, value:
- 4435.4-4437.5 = 18.2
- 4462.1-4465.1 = 16.9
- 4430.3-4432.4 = 22.6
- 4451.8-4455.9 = 21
